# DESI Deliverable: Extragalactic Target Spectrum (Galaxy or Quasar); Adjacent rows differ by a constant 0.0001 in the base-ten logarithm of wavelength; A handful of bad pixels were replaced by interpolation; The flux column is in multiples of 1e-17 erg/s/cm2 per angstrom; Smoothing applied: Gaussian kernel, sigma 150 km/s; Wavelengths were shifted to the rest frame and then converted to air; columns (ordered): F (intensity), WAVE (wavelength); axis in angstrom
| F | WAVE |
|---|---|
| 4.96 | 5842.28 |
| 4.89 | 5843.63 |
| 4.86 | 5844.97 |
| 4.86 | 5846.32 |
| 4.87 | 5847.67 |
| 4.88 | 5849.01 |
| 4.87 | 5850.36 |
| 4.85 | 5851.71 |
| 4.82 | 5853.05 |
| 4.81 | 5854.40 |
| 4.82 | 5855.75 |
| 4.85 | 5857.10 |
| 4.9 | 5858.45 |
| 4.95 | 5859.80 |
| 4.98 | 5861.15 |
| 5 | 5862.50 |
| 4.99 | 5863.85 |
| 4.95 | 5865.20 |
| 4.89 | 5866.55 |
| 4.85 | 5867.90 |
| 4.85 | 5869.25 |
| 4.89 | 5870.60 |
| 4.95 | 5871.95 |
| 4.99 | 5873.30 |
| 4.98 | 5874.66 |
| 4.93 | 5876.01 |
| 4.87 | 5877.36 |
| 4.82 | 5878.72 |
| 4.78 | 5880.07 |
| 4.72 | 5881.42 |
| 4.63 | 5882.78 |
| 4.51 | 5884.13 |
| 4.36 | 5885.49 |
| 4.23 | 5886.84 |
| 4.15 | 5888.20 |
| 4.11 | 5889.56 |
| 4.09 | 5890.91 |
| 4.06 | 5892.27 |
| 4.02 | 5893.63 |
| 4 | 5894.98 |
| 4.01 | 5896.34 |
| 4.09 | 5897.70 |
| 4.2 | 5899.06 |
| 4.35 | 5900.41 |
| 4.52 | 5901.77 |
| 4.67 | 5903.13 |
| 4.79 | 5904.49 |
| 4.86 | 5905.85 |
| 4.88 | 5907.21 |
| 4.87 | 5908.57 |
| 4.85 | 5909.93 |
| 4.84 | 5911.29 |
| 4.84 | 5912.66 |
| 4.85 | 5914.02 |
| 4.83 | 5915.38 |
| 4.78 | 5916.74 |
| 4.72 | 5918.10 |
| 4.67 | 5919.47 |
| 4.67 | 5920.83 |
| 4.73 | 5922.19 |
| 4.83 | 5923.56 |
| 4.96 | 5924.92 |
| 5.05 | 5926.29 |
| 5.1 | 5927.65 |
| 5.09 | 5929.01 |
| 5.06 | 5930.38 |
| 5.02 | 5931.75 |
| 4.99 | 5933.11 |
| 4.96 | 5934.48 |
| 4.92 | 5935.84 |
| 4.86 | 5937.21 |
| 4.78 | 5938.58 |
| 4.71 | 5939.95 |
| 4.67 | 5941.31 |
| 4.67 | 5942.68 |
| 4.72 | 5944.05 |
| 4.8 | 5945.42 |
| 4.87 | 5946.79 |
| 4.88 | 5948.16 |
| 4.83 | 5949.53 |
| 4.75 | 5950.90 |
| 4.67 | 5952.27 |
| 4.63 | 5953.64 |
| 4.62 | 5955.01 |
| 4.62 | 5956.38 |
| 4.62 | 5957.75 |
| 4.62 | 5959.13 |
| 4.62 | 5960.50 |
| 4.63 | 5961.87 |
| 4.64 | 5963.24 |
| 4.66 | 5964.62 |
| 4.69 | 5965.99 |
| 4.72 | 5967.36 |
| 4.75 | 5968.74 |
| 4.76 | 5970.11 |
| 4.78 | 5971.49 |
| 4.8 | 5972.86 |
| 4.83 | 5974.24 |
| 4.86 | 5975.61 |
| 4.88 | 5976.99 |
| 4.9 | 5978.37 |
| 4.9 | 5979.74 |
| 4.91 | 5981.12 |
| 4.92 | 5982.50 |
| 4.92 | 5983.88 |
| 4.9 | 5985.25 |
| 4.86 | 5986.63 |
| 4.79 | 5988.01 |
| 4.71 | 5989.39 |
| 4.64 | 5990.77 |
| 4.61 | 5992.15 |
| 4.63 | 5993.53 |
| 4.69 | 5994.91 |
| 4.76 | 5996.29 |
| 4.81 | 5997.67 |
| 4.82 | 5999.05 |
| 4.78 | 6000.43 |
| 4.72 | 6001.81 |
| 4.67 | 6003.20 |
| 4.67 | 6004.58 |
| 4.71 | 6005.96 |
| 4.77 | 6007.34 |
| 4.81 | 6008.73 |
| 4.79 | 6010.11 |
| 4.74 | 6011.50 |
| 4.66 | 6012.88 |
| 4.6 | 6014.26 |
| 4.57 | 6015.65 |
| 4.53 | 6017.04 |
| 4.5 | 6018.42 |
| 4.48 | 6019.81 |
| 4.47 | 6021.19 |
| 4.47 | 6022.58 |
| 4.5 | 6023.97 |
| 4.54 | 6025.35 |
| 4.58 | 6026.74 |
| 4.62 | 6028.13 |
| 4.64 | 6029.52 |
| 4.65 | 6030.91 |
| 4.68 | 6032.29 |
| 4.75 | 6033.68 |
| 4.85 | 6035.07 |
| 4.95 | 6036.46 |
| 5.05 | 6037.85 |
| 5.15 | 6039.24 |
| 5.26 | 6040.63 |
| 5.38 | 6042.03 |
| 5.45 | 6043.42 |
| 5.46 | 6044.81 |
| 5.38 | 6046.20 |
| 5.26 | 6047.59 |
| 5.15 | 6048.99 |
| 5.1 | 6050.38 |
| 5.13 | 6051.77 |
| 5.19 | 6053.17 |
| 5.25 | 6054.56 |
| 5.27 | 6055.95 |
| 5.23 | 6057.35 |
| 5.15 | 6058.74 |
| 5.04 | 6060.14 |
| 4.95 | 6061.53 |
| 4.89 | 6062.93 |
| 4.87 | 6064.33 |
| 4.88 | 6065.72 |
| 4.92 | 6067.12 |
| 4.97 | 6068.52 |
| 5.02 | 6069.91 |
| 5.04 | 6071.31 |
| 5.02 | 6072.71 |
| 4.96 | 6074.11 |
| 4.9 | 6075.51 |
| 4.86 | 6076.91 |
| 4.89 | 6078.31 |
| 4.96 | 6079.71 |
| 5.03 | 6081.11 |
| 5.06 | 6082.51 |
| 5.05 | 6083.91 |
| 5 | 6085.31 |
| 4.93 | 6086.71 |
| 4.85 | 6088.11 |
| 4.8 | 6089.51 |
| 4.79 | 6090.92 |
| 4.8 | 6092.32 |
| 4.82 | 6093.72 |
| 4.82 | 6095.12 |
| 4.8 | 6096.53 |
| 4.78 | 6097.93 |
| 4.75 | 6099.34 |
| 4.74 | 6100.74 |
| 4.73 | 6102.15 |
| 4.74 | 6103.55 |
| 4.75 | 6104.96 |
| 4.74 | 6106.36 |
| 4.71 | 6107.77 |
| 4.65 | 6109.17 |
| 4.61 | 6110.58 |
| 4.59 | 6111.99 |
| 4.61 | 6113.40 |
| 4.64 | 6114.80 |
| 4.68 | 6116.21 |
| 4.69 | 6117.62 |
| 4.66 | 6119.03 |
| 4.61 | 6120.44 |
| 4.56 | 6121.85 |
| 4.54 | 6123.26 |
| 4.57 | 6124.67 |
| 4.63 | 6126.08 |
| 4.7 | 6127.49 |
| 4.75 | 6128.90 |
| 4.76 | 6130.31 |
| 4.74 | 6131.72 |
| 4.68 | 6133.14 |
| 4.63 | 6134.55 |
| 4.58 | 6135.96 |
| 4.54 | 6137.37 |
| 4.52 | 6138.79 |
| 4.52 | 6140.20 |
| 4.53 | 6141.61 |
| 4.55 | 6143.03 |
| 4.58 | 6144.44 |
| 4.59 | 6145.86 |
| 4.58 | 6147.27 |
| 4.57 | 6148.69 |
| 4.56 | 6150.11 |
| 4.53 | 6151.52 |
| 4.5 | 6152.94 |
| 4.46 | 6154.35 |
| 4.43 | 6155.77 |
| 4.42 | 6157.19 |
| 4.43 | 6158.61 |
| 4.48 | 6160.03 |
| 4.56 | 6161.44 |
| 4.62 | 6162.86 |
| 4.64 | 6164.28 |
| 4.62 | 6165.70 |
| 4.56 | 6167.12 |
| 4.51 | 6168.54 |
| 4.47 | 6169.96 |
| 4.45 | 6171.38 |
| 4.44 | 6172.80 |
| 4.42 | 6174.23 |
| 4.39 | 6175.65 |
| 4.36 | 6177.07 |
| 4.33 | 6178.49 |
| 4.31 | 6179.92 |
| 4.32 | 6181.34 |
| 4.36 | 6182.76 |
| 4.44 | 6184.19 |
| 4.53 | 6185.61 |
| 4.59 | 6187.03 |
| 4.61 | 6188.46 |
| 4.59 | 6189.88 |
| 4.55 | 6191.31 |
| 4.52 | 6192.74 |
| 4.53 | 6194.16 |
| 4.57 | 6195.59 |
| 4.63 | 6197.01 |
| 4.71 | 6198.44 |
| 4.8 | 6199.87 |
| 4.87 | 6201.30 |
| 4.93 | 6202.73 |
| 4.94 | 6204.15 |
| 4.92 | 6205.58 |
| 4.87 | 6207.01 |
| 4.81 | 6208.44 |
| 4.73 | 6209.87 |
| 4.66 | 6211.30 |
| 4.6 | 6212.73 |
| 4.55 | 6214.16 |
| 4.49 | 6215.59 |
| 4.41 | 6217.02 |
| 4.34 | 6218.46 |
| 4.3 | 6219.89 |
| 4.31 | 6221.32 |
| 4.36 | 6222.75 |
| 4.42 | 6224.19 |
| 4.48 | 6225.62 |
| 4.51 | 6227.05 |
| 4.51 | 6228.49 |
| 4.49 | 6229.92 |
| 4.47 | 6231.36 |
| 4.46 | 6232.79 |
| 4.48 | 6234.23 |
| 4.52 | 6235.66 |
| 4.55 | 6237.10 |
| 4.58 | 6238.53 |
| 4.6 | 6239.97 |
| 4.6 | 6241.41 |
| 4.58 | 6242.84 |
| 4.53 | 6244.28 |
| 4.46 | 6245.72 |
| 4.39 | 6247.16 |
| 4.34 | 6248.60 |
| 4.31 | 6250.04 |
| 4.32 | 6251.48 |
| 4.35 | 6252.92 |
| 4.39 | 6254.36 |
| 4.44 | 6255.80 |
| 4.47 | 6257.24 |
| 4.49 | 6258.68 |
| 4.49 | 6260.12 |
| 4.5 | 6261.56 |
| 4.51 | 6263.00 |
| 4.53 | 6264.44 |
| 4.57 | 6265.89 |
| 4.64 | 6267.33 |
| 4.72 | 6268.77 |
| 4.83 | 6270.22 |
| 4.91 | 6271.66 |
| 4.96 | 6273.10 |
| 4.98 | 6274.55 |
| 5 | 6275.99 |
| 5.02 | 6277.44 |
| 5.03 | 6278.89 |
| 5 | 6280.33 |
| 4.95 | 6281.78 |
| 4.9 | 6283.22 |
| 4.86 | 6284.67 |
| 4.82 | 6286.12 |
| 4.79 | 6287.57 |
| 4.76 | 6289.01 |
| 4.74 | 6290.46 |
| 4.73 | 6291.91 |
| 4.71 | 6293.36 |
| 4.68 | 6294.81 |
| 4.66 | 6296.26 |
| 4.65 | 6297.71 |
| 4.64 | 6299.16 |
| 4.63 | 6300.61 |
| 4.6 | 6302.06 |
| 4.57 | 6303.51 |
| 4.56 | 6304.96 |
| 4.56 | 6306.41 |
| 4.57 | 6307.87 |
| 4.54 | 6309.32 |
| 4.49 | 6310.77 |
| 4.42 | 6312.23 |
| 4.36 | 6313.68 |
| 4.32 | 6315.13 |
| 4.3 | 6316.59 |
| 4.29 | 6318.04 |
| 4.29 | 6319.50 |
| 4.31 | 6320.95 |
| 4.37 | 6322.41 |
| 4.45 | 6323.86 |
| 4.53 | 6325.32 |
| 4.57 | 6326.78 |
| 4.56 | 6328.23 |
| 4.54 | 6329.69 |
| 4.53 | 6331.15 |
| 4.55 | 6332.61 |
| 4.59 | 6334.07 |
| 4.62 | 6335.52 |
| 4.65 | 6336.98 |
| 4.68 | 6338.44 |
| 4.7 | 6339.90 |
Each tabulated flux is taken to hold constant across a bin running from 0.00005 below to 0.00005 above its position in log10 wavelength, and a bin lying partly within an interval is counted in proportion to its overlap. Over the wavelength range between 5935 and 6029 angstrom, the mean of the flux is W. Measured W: 4.72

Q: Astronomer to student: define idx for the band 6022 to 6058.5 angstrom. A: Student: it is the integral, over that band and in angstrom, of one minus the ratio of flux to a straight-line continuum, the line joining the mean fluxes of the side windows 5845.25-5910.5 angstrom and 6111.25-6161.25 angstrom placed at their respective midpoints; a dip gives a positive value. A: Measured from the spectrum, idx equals -3.06 angstrom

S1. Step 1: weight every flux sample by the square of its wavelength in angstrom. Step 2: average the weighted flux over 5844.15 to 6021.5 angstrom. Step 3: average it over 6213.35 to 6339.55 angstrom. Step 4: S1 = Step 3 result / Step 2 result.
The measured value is 1.08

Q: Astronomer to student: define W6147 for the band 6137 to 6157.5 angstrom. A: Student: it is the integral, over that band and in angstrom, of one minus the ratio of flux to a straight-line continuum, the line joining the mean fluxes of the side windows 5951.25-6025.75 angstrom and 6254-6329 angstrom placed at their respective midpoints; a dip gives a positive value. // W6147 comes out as 0.6 angstrom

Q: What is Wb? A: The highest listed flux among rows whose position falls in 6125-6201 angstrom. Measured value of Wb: 4.8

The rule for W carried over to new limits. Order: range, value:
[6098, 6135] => 4.67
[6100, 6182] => 4.57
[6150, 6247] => 4.54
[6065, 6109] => 4.87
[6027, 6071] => 5.05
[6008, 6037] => 4.64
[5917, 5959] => 4.81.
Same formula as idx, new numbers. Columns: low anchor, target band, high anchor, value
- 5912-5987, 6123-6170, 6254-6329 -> 1.33 angstrom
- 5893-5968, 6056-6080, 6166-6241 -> -1.83 angstrom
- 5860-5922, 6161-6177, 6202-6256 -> 0.14 angstrom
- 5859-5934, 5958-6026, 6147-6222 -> -0.88 angstrom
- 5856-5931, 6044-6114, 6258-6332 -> -4.03 angstrom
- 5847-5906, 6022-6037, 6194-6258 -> -0.17 angstrom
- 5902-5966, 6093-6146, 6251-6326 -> 0.48 angstrom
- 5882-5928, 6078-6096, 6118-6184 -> -1.46 angstrom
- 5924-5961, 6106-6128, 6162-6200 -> -0.20 angstrom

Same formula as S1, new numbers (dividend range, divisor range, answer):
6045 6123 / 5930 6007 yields 1.07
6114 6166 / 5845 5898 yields 1.07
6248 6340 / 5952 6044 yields 1.07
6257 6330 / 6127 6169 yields 1.06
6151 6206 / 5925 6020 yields 1.02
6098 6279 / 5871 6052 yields 1.04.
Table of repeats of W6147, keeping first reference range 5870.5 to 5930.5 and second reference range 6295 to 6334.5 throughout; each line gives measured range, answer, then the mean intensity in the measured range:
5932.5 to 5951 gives -0.7 angstrom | 4.82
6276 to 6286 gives -1.0 angstrom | 4.95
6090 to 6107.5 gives -0.8 angstrom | 4.77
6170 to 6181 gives 0.4 angstrom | 4.39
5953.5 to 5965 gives 0.0 angstrom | 4.63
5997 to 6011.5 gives -0.5 angstrom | 4.75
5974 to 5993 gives -0.9 angstrom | 4.83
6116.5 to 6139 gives -0.4 angstrom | 4.64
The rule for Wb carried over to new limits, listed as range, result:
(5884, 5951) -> 5.1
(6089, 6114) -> 4.82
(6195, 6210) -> 4.94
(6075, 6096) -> 5.06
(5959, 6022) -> 4.92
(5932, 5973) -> 4.99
